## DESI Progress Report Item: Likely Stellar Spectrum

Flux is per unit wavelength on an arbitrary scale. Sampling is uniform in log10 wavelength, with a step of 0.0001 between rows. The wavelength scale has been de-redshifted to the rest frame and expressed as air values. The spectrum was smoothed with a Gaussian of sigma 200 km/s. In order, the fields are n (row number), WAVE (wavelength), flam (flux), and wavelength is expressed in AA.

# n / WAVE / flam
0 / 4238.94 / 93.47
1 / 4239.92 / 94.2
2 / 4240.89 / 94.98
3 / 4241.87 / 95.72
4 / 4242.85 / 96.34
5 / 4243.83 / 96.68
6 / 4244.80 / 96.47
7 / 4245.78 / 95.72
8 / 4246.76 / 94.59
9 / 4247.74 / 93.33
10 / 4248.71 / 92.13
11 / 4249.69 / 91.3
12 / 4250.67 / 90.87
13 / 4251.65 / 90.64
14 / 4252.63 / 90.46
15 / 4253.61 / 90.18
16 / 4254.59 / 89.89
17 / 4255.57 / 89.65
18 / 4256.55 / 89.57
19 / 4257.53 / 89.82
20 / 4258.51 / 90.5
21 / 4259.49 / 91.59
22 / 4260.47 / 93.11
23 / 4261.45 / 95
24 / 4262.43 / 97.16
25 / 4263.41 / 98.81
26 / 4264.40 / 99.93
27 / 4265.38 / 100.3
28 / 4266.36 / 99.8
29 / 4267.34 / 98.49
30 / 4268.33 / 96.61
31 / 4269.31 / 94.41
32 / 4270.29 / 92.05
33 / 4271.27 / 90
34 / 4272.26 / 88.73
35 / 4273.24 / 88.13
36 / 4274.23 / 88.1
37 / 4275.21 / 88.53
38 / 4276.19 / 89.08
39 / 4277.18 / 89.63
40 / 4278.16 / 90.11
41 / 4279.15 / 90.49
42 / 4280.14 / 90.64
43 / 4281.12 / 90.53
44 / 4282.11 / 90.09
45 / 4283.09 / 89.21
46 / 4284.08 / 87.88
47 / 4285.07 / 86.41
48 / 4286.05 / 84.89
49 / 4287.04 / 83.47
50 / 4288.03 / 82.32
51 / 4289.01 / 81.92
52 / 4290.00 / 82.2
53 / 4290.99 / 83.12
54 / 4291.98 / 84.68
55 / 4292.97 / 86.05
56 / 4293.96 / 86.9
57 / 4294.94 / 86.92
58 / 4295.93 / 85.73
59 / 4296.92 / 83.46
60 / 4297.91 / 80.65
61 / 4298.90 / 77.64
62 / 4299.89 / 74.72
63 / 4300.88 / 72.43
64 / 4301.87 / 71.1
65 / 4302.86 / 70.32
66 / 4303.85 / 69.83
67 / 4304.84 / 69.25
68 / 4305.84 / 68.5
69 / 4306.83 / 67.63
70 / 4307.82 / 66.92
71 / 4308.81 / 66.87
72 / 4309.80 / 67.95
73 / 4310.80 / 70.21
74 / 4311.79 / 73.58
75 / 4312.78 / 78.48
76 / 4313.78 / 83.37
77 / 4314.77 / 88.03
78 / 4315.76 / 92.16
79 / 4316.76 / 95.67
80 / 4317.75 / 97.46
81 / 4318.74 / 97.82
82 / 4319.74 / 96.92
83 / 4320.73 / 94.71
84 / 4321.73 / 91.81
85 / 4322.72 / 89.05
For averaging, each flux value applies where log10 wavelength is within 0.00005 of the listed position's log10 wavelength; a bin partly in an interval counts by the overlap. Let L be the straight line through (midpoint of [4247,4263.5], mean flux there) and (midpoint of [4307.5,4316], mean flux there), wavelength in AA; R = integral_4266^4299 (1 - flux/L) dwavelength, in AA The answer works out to -1.4 AA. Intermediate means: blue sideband 91.9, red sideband 76.1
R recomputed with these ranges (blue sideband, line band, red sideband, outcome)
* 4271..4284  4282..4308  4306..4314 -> 0.0 AA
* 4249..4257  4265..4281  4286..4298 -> -0.9 AA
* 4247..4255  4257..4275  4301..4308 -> -1.9 AA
